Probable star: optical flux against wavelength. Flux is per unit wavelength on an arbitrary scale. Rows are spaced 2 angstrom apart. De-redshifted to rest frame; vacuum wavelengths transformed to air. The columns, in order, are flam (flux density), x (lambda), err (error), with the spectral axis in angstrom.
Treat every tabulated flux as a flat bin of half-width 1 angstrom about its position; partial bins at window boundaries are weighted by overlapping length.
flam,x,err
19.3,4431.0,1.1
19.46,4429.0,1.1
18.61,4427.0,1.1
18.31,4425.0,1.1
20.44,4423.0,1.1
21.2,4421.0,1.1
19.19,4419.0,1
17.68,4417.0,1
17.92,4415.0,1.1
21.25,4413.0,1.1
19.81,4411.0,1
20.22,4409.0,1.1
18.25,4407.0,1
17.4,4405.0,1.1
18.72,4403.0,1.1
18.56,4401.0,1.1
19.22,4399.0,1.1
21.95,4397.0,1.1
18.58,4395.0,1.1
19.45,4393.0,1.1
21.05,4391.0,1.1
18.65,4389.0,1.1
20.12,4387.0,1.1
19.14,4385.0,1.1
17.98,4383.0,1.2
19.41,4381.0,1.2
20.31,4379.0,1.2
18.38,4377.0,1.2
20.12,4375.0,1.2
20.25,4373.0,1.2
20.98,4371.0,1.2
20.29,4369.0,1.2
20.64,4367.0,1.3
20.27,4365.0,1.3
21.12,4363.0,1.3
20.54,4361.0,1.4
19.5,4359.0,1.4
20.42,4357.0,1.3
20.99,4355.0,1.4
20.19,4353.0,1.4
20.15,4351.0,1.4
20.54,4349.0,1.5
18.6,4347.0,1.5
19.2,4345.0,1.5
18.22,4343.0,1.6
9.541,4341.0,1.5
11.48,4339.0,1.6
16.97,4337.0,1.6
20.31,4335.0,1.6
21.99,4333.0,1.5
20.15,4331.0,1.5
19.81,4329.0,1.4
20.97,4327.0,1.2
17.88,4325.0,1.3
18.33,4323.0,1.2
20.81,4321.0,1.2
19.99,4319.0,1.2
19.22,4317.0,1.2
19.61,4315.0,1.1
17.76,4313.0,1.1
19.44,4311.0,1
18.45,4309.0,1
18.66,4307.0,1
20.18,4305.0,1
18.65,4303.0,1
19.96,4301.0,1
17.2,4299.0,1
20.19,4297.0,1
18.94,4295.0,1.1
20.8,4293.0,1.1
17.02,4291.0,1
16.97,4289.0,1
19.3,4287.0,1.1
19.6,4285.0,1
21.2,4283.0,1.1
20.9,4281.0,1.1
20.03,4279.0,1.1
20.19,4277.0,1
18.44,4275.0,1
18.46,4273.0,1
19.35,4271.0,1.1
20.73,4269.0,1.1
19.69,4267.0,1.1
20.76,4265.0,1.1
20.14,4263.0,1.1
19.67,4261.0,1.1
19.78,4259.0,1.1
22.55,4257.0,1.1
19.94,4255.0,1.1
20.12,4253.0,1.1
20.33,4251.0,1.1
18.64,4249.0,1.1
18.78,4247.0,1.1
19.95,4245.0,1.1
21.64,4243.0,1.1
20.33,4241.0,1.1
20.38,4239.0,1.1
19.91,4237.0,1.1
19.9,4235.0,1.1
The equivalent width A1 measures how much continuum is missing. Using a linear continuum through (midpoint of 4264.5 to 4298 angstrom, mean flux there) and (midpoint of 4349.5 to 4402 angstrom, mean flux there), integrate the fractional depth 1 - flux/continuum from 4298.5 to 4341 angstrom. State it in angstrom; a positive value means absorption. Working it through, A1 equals 2.1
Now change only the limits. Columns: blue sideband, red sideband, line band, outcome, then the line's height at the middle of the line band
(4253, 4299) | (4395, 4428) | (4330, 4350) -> 1.8 angstrom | 19.5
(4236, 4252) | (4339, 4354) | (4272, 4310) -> -0.6 angstrom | 18.9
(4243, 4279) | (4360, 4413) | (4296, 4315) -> 0.8 angstrom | 19.8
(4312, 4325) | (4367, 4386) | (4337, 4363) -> 1.5 angstrom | 19.5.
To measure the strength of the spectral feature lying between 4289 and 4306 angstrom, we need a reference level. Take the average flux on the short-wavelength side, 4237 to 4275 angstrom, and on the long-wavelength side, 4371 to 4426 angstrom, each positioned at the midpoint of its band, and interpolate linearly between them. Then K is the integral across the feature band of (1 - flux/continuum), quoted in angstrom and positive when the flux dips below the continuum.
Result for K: 0.73 angstrom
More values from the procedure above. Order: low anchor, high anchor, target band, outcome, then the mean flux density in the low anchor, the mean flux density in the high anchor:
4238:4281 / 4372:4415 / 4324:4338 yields 0.0 angstrom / 20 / 19.4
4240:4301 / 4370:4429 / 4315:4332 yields 0.0 angstrom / 19.7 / 19.4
